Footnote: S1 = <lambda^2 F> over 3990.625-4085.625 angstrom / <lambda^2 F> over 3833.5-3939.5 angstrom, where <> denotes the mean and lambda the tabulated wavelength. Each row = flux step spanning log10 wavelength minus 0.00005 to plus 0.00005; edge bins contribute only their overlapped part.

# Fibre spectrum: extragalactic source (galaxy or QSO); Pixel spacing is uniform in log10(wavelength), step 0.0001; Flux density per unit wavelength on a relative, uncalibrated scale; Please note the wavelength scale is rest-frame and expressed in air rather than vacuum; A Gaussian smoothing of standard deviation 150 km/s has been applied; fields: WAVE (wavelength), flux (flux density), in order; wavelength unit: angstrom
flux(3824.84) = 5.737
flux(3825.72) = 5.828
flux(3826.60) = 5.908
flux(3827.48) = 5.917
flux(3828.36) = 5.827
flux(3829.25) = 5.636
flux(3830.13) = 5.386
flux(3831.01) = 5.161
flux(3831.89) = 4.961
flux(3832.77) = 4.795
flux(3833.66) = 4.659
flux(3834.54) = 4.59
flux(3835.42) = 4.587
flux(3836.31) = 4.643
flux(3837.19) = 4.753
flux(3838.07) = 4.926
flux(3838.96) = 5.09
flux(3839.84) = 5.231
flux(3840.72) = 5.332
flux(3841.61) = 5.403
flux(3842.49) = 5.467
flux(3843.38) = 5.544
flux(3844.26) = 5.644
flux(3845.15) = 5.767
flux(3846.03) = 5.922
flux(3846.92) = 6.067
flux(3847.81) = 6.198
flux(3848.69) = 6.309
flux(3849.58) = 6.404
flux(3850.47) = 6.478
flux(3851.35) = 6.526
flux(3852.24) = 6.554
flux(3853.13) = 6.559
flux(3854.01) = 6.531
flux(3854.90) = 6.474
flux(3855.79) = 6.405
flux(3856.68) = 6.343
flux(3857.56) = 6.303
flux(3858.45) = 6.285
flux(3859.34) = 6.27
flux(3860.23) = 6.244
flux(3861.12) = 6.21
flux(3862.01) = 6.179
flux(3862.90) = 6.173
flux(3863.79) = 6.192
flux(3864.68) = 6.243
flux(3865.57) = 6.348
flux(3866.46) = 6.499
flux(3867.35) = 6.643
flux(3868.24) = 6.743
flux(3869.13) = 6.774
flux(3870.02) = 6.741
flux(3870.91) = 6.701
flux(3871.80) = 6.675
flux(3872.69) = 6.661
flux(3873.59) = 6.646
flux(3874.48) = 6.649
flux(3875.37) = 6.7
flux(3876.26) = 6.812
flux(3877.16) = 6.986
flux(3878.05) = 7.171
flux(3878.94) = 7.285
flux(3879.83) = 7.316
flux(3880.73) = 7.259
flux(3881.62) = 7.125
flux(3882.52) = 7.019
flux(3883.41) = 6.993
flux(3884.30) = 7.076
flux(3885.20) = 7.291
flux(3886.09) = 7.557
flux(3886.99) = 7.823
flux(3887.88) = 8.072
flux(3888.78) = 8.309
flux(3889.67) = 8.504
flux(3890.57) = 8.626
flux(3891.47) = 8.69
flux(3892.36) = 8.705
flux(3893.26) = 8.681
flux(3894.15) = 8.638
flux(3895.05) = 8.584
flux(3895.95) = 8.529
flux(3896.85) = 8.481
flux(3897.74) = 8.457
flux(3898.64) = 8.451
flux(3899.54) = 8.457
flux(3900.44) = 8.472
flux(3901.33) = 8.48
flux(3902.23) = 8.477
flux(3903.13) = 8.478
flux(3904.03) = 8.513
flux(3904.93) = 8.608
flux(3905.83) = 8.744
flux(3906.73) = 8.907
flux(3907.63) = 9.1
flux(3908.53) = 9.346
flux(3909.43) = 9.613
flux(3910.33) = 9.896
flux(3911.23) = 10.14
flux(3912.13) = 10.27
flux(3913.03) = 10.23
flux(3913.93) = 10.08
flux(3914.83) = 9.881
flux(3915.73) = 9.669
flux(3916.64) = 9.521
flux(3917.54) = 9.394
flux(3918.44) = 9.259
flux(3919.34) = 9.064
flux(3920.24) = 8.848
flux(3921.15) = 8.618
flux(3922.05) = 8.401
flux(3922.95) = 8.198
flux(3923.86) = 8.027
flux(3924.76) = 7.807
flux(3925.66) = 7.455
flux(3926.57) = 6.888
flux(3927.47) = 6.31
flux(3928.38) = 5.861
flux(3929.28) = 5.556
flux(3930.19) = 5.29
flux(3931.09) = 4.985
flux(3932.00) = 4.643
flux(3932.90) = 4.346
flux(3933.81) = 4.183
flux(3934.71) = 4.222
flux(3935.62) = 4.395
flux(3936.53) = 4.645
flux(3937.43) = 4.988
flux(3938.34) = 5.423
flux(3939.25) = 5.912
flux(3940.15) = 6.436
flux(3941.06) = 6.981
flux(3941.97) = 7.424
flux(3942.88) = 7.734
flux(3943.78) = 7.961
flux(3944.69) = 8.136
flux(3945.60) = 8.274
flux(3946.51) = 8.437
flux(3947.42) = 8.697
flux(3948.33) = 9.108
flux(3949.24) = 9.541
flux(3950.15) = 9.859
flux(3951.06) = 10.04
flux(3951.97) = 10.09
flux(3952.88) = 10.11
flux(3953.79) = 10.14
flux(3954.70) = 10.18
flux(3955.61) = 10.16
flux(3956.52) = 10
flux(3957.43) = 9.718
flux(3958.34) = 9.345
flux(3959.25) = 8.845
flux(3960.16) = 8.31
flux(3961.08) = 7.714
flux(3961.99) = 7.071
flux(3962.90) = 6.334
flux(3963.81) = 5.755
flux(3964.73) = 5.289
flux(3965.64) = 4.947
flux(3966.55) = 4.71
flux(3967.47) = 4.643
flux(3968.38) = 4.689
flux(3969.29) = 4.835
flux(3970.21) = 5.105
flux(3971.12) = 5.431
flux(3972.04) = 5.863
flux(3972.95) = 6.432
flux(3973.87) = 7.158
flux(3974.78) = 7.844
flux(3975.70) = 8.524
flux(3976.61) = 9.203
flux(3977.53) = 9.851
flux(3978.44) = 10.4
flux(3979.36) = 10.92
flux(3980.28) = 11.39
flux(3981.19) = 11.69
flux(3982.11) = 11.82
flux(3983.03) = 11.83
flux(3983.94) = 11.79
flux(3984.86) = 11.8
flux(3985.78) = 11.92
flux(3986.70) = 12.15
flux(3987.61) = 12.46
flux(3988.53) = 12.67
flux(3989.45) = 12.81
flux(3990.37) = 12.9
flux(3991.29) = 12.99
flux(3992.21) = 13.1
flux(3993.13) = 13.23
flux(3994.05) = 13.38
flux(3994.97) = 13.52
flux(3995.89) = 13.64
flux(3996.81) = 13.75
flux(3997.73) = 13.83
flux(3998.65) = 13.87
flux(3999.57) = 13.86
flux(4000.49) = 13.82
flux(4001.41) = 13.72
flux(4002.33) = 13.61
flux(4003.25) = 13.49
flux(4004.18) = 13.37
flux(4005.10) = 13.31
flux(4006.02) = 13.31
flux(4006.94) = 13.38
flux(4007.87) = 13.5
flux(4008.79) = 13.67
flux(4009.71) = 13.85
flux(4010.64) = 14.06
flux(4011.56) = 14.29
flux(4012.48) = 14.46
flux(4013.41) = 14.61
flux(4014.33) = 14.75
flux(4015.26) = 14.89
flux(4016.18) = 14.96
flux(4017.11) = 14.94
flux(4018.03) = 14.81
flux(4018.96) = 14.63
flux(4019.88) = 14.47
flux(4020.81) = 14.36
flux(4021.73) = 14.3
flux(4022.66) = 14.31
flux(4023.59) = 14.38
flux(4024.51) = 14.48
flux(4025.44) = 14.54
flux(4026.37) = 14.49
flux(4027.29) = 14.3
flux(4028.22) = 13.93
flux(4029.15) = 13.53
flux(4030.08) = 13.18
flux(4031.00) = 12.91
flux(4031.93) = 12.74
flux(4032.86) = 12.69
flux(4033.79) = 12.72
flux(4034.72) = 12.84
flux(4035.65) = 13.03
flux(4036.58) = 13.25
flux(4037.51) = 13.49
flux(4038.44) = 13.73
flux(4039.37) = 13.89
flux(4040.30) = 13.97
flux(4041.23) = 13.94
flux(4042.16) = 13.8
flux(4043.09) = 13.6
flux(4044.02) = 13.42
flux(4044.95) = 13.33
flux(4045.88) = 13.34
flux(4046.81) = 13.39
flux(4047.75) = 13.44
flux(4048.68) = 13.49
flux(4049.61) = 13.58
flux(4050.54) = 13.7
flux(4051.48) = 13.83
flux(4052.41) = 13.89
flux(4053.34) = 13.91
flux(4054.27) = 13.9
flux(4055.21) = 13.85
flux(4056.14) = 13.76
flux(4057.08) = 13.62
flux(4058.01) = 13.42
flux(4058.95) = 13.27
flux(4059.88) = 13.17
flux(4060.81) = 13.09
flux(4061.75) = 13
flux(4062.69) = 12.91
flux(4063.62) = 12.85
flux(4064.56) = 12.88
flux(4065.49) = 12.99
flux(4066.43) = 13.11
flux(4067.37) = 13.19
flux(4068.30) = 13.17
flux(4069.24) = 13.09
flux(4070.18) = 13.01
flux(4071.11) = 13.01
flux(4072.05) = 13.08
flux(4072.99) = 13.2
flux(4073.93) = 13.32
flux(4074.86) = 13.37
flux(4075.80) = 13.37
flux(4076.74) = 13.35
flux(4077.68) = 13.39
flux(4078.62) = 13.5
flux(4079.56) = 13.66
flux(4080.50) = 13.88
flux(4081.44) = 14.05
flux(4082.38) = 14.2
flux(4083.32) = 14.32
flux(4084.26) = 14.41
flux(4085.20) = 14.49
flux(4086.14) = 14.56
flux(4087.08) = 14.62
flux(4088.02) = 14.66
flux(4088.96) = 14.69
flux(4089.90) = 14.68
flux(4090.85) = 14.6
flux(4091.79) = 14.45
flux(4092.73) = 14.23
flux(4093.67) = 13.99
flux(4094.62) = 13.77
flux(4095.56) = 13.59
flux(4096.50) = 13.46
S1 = 2.08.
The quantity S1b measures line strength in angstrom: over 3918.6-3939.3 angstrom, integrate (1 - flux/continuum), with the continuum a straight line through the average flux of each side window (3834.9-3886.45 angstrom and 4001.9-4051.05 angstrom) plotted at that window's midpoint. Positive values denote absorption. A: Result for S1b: 6.7 angstrom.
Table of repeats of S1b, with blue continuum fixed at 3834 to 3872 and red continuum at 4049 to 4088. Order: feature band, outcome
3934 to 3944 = 3.5 angstrom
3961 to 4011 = 0.5 angstrom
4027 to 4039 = -0.9 angstrom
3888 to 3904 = -2.1 angstrom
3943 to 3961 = 0.4 angstrom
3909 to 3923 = -2.2 angstrom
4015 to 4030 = -3.1 angstrom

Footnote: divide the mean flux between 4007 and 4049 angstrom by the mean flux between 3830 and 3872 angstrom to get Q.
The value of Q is 2.34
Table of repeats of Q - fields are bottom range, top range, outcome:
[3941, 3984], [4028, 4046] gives 1.61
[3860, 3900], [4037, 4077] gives 1.83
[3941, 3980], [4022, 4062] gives 1.70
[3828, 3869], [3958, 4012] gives 1.82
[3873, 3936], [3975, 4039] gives 1.68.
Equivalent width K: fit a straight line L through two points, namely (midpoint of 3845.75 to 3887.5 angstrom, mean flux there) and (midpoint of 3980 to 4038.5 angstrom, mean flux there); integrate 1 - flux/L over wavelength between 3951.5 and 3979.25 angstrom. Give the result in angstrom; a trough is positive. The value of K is 9.0 angstrom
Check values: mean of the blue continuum 6.65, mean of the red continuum 13.5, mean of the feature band 7.67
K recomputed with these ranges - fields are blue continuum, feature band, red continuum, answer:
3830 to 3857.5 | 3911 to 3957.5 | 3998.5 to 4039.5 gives 9.3 angstrom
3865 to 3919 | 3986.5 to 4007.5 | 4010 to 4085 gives -2.5 angstrom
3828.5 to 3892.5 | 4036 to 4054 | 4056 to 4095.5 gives -1.5 angstrom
